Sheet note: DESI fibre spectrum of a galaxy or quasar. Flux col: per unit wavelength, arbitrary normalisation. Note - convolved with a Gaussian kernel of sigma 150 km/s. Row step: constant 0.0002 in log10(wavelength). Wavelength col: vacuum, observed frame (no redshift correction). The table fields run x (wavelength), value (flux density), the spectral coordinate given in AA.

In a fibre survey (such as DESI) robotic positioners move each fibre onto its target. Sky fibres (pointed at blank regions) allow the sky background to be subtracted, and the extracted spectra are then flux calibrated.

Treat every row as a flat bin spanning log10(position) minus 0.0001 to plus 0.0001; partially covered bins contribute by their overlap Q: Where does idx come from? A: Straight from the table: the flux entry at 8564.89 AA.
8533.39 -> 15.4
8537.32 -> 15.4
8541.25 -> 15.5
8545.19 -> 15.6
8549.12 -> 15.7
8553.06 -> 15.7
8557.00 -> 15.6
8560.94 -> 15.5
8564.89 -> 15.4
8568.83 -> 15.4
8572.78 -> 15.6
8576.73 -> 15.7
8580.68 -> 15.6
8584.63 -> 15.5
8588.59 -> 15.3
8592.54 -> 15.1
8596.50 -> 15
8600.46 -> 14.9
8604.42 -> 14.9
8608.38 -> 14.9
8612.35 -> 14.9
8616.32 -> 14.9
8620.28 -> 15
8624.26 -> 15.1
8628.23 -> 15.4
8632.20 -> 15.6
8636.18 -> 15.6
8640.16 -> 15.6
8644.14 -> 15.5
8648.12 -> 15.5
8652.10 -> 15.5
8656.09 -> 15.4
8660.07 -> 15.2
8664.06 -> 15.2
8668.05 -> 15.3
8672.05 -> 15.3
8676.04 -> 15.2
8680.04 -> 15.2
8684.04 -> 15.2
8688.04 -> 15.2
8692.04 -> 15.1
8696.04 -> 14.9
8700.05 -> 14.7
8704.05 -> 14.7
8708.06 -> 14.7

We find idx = 15.4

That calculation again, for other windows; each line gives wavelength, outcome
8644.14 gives 15.5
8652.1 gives 15.5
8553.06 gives 15.7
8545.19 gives 15.6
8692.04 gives 15.1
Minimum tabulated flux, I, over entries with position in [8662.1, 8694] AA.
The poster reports 15.1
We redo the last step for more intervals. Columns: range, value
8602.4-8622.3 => 14.9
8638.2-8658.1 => 15.4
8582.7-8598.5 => 15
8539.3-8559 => 15.5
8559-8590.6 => 15.3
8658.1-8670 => 15.2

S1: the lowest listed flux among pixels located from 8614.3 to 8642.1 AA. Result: 14.9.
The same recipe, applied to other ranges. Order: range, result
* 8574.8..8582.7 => 15.6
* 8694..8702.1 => 14.7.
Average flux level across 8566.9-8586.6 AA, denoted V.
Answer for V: 15.6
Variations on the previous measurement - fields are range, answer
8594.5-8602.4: 14.9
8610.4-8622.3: 14.9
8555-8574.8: 15.5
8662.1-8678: 15.2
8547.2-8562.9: 15.6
